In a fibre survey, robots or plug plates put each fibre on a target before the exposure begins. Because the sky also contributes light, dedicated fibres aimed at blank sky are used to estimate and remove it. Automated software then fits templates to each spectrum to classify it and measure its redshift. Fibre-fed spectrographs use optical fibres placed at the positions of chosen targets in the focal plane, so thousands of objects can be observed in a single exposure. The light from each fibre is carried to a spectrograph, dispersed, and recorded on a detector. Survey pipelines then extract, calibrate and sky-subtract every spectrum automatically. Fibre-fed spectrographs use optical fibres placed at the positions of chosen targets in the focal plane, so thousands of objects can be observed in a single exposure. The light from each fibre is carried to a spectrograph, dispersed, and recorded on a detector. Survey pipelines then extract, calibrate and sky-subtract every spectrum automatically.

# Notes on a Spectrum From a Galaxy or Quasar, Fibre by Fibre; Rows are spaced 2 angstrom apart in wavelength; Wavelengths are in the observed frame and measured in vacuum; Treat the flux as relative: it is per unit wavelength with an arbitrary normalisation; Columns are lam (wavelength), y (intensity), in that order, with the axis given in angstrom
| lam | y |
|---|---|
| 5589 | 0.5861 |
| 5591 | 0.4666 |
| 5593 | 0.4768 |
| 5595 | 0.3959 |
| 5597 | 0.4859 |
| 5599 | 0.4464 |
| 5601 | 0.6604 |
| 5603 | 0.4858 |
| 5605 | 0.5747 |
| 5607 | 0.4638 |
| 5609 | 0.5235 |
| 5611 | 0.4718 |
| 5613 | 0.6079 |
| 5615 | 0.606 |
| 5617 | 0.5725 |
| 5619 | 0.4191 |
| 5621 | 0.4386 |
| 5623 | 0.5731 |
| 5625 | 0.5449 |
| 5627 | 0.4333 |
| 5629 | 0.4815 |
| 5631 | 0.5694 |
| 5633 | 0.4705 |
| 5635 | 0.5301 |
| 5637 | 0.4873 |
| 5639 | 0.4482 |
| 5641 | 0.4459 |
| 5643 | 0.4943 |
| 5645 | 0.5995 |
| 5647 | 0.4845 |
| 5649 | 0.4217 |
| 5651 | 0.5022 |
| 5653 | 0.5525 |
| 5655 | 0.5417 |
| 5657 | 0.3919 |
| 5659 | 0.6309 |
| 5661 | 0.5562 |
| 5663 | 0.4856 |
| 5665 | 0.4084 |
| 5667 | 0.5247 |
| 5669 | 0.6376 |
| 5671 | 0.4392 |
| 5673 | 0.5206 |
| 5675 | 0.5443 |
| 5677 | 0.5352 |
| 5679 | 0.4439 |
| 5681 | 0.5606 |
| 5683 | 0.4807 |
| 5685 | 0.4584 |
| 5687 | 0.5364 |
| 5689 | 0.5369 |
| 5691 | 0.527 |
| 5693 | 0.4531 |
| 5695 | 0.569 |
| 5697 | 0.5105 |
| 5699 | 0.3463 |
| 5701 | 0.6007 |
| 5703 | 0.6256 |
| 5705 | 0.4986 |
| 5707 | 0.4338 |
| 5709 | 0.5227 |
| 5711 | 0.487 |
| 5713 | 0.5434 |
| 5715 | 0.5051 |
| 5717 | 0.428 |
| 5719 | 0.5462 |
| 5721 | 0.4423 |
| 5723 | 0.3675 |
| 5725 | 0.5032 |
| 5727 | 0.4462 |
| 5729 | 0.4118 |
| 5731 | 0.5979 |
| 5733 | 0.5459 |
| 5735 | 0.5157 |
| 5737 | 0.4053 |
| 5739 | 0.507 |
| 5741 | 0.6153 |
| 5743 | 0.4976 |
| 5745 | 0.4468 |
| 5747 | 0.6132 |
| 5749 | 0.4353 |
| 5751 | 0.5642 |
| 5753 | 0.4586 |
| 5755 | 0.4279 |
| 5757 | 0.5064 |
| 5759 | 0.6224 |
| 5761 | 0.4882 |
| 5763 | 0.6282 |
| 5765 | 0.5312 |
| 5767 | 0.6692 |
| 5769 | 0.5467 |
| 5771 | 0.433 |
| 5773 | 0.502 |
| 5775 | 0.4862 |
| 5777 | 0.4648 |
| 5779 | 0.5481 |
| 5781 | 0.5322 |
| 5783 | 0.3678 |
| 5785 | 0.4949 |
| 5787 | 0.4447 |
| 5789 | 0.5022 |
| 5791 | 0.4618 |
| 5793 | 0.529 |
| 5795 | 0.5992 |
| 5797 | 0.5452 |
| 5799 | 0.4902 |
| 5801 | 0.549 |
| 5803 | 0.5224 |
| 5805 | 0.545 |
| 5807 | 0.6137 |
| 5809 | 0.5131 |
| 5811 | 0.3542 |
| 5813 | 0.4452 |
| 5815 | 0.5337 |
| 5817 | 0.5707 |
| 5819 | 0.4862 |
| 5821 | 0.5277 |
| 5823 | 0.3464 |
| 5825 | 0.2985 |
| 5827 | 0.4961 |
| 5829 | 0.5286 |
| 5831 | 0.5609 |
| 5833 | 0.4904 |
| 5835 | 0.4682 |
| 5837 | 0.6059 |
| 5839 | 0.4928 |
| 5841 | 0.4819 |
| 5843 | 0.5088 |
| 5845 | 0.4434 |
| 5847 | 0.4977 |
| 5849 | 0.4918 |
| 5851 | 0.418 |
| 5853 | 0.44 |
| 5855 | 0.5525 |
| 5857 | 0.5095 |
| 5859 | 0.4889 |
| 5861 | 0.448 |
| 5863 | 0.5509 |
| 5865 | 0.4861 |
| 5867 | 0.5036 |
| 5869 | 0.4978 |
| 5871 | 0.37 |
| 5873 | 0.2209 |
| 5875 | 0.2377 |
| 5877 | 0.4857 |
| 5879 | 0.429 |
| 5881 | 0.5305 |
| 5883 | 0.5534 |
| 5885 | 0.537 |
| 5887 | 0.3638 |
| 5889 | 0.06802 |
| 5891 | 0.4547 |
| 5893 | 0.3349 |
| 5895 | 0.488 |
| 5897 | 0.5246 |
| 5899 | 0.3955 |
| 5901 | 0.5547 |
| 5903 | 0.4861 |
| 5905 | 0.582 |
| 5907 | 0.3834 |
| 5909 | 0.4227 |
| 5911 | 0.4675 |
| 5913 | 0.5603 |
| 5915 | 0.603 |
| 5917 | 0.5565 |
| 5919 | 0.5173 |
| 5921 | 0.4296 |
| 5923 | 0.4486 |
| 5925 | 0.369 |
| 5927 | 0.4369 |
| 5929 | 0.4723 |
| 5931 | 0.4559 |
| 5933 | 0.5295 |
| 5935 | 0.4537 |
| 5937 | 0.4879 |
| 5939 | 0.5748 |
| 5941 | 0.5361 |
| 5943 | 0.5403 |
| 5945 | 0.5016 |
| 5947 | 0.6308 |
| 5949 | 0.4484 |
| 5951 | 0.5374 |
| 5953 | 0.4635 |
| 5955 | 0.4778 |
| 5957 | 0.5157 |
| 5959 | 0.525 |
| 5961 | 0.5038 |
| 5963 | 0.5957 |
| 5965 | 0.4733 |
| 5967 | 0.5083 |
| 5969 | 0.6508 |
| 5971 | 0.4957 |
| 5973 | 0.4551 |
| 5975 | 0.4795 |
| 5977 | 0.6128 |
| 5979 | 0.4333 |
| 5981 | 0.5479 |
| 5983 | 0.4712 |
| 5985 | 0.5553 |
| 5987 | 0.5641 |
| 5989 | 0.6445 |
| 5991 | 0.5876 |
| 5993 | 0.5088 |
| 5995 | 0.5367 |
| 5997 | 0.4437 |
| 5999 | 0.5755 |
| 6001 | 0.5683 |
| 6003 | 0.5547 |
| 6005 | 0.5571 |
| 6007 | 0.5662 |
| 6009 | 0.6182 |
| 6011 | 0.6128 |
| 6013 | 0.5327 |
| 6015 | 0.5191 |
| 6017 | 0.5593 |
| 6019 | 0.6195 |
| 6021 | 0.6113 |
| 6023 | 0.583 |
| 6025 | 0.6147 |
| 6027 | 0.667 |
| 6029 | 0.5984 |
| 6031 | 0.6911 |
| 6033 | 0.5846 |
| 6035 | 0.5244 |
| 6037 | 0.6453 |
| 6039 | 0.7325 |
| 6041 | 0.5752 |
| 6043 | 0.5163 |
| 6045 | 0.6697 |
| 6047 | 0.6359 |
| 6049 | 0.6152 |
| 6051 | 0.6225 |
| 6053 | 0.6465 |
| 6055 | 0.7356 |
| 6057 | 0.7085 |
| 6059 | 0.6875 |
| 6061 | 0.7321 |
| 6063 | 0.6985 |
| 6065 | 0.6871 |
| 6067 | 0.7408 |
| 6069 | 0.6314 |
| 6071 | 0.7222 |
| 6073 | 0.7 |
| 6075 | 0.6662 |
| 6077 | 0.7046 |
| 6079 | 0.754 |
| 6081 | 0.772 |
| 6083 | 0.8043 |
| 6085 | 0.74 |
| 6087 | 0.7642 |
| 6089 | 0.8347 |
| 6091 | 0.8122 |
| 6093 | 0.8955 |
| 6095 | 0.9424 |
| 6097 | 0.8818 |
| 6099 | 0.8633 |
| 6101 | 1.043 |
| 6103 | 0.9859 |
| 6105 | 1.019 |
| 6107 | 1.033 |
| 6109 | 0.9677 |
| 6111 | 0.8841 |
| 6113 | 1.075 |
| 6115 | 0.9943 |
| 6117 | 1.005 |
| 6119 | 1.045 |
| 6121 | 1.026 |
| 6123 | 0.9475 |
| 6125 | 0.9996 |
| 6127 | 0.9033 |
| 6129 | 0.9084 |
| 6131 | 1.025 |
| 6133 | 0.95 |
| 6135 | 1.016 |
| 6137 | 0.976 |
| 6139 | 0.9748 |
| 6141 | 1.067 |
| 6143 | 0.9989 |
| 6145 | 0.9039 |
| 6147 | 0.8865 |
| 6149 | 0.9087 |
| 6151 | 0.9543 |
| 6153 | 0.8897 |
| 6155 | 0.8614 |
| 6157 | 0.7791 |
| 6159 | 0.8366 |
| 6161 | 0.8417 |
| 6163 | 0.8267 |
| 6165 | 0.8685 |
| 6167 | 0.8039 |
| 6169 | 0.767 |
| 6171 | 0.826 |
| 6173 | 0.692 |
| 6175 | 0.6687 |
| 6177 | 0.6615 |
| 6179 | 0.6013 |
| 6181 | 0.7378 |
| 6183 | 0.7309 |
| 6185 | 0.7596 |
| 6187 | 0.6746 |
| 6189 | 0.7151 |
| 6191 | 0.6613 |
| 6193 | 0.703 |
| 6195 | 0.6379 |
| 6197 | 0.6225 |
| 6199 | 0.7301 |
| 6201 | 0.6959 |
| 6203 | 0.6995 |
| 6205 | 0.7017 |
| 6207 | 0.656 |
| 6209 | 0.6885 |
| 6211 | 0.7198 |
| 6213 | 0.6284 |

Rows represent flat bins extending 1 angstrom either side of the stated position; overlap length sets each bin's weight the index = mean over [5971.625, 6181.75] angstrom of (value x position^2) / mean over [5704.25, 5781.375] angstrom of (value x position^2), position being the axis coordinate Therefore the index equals 1.7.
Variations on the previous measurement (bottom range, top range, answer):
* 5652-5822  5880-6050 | 1.12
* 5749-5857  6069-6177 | 1.96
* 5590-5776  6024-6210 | 1.81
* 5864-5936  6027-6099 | 1.66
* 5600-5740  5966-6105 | 1.46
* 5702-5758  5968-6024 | 1.22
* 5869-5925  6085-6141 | 2.30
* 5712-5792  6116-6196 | 1.94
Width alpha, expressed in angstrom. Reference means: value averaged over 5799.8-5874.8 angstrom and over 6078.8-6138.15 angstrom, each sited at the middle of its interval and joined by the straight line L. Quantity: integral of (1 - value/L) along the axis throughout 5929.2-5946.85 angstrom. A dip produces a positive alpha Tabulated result 3.65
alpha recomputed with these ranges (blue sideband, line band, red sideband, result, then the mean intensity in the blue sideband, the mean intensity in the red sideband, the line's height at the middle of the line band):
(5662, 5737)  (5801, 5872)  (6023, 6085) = 9.5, 0.5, 0.669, 0.565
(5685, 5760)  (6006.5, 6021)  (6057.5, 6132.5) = 3.8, 0.502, 0.862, 0.783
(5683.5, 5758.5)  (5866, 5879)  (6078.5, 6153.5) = 5.4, 0.499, 0.934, 0.666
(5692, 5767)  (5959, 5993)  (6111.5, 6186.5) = 9.0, 0.506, 0.883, 0.728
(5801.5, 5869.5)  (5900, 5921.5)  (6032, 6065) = 1.5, 0.492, 0.647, 0.547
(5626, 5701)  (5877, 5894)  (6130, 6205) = 6.0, 0.503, 0.808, 0.637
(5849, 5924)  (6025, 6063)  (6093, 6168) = 6.2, 0.457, 0.942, 0.77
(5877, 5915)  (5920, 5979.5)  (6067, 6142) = 7.1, 0.457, 0.899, 0.571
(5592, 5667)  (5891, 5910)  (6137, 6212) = 5.3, 0.505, 0.78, 0.642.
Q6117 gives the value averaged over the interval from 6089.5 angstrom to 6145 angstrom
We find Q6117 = 0.969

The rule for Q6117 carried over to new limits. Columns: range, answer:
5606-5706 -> 0.51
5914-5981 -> 0.507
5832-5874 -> 0.475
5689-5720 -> 0.507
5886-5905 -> 0.417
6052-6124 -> 0.838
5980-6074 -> 0.611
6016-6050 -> 0.614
